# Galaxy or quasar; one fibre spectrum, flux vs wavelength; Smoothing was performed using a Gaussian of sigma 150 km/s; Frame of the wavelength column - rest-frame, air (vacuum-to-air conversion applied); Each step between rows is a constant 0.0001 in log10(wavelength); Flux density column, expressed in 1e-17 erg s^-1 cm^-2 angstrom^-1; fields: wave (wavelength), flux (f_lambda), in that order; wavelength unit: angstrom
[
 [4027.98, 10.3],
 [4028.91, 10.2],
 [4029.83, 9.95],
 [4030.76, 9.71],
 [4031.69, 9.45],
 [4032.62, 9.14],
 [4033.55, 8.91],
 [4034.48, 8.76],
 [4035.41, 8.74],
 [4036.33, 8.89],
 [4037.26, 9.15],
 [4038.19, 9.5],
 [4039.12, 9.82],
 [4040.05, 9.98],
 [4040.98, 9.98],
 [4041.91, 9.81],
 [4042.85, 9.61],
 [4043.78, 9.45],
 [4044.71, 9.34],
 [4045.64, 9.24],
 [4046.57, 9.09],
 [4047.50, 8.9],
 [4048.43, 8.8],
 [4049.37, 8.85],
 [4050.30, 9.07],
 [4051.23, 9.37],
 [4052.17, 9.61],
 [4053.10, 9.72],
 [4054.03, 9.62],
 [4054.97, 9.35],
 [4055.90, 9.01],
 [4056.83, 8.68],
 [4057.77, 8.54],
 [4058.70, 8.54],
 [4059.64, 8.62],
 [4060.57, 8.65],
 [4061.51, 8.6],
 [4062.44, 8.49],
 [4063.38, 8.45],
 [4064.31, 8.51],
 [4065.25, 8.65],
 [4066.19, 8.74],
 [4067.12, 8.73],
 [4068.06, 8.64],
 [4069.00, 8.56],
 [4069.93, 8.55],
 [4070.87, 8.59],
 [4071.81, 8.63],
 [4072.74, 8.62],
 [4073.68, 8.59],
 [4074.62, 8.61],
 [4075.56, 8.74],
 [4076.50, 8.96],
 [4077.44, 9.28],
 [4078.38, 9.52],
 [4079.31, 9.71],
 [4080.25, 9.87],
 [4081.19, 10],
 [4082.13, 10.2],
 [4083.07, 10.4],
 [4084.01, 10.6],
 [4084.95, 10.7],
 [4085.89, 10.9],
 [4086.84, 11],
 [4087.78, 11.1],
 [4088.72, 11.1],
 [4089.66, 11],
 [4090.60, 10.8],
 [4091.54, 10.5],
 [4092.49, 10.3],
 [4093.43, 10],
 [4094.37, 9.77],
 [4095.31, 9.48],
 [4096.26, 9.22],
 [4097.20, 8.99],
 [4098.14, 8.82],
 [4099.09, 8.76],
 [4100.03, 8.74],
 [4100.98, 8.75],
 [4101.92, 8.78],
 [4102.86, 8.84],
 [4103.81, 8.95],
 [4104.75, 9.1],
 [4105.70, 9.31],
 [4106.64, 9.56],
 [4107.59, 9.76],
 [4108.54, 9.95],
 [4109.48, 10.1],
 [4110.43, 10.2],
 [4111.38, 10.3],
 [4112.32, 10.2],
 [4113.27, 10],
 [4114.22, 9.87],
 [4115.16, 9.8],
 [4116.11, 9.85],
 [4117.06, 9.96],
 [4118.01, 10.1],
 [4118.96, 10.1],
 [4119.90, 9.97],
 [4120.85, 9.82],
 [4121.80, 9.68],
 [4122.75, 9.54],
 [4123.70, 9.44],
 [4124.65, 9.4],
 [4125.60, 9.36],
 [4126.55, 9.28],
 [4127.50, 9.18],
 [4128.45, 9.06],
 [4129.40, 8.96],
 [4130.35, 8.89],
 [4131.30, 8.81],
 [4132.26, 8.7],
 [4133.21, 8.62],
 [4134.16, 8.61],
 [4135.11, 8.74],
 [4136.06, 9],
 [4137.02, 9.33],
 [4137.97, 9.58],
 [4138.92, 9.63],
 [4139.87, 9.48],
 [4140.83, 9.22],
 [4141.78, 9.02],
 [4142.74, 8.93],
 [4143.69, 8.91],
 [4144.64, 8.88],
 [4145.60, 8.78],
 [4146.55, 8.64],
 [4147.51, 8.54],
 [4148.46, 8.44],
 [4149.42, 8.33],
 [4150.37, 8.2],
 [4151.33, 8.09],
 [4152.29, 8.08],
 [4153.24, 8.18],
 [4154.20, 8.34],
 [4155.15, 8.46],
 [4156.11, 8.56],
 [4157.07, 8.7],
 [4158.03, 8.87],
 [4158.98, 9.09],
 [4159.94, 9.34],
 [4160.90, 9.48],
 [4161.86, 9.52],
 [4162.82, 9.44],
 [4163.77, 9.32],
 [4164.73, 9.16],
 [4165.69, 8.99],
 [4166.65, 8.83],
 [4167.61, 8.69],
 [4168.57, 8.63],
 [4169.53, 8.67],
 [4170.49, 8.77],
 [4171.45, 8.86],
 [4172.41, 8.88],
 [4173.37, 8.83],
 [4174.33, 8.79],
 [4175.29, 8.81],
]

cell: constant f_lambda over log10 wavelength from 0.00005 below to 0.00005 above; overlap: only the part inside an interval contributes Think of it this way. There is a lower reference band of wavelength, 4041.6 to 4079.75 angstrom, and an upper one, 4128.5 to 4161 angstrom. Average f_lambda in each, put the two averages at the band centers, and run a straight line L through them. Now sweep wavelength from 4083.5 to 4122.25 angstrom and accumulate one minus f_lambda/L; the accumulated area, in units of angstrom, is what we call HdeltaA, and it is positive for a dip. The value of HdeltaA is -4.35 angstrom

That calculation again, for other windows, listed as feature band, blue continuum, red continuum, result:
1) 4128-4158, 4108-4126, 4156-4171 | 2.0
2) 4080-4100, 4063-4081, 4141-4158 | -3.1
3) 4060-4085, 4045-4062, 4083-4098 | 1.6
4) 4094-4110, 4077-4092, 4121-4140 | 1.2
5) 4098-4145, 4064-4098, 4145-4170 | -1.1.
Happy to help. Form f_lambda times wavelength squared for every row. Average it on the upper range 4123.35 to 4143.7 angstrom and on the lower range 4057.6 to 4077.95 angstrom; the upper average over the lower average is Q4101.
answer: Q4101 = 1.09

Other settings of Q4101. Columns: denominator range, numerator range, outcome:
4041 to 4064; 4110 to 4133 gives 1.09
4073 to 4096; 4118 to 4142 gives 0.95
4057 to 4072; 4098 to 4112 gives 1.11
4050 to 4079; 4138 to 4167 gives 1.04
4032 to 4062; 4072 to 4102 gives 1.08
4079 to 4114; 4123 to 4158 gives 0.91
